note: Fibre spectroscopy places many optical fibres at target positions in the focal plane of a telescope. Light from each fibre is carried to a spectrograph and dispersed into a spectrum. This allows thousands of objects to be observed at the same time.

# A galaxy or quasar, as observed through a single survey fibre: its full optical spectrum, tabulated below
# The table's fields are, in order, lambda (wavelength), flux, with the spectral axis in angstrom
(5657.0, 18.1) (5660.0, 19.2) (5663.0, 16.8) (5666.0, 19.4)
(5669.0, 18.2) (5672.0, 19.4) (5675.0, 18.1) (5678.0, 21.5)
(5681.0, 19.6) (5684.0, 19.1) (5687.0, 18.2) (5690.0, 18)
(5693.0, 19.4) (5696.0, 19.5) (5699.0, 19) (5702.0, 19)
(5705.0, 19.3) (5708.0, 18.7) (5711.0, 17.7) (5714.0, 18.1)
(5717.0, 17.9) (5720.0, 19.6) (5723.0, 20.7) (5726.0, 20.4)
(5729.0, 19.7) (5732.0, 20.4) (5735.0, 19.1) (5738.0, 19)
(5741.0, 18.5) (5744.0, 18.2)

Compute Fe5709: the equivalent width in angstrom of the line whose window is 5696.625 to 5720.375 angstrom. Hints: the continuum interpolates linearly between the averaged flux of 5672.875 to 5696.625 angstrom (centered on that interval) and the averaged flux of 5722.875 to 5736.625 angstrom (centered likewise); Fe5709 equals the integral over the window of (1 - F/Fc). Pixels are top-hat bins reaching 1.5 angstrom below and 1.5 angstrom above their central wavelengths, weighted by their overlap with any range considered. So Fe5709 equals 1.1 angstrom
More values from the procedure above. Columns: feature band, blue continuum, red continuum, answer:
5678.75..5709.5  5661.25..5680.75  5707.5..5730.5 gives 0.0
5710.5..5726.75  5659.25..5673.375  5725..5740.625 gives 0.3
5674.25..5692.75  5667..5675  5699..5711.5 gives -0.4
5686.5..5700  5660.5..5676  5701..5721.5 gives -0.2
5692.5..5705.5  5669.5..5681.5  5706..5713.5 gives -0.4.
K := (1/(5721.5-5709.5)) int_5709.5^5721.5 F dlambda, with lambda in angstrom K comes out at 18.3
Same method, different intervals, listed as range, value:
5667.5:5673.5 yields 18.8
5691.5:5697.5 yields 19.4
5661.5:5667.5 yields 18.1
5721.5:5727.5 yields 20.5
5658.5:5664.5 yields 18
